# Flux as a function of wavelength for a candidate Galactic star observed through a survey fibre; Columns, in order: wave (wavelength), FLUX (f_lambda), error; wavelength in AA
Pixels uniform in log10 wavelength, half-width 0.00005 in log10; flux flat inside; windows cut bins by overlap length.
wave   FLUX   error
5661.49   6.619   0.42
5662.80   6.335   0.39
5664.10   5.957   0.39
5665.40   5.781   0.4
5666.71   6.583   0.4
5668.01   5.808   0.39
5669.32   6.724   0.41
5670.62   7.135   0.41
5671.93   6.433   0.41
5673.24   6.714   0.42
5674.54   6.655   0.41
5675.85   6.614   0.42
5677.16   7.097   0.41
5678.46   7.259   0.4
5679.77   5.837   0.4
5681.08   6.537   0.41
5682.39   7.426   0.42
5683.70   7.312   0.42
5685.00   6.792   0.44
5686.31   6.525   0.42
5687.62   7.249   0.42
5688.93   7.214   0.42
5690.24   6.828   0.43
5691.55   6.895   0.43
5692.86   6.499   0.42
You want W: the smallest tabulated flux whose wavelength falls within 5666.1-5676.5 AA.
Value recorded 5.808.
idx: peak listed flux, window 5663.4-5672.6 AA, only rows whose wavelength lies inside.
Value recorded 7.135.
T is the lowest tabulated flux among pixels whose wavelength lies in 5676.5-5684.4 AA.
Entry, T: 5.837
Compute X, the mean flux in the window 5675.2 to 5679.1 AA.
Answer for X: 7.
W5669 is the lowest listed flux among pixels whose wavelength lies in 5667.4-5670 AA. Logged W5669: 5.808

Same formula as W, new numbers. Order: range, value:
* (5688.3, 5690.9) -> 6.828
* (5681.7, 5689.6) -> 6.525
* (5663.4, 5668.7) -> 5.781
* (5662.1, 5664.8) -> 5.957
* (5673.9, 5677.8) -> 6.614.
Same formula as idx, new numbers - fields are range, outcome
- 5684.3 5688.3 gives 7.249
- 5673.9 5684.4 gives 7.426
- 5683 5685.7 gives 7.312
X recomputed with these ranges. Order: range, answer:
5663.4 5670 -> 6.19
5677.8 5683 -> 6.76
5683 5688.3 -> 6.98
